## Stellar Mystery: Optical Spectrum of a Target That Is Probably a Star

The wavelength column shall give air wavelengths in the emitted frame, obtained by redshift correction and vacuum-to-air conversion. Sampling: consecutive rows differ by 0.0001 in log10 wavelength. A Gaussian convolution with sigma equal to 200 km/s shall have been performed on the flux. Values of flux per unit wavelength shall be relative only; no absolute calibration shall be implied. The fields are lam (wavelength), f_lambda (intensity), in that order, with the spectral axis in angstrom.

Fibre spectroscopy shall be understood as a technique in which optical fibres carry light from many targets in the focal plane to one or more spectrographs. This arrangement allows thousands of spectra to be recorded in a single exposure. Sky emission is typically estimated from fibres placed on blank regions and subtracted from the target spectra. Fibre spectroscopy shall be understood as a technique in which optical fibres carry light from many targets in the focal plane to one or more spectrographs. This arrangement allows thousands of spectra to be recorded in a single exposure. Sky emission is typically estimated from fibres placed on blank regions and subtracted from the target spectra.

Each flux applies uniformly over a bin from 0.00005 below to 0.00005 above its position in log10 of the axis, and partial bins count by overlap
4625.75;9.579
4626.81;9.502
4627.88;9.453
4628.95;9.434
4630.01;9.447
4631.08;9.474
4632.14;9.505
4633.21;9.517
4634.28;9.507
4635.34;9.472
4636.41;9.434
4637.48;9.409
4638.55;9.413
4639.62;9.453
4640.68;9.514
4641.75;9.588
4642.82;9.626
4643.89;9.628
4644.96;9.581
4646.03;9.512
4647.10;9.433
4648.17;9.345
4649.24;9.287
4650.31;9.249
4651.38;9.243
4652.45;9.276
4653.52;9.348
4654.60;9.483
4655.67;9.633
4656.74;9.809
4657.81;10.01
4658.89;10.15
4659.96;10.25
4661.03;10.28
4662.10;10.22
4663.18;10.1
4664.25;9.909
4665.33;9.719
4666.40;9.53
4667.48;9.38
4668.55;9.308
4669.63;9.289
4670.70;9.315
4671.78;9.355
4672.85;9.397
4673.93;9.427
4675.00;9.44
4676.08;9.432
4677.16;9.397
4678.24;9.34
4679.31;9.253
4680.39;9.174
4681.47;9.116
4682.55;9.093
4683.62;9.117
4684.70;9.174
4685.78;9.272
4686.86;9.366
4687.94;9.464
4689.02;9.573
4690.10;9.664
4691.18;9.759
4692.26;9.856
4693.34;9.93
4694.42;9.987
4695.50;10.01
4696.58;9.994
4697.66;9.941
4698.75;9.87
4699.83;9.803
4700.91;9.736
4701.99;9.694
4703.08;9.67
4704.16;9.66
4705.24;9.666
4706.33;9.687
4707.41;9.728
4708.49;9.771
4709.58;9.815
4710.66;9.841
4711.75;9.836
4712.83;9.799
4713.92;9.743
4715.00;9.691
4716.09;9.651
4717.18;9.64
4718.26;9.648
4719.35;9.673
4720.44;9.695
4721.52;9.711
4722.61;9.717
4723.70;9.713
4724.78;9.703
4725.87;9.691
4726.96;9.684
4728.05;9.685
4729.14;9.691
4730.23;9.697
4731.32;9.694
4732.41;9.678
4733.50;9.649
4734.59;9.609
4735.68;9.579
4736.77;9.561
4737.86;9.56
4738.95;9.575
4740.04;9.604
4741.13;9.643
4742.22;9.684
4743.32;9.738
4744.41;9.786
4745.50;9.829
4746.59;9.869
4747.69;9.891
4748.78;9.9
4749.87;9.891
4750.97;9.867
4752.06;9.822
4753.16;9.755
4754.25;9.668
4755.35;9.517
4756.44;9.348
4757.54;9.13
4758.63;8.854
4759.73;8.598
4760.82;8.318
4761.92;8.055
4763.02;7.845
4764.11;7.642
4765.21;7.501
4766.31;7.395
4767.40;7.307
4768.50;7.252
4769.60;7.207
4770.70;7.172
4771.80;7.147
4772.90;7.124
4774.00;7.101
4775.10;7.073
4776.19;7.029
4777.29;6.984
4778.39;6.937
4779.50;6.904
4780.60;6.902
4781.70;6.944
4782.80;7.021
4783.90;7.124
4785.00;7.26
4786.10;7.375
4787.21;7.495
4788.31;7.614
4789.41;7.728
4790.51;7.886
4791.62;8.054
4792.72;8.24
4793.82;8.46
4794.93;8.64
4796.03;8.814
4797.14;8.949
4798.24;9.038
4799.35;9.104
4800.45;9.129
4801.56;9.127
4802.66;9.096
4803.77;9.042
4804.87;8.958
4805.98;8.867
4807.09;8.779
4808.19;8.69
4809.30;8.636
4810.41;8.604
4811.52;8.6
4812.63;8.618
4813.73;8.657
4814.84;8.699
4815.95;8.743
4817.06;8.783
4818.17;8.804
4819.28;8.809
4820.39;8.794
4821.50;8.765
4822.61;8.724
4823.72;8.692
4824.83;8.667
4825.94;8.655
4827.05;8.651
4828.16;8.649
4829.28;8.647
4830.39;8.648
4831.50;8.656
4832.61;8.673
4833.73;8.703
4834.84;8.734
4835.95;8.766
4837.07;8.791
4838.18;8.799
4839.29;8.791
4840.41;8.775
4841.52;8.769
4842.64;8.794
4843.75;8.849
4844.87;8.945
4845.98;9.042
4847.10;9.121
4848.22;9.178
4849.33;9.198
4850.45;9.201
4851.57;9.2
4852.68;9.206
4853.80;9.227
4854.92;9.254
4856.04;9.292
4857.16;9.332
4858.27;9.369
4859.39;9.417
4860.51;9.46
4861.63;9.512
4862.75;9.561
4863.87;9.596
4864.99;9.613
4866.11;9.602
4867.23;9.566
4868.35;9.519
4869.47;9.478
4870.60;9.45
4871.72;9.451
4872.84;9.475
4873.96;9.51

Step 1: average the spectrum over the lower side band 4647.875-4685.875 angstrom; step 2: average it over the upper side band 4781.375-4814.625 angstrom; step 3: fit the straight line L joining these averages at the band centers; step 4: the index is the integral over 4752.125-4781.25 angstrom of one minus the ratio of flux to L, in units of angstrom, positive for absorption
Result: 2.63 angstrom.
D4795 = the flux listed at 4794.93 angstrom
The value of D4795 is 8.64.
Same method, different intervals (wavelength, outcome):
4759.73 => 8.598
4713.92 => 9.743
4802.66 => 9.096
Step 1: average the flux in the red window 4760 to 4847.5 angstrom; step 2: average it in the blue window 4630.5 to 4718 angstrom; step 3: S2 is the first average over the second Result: 0.86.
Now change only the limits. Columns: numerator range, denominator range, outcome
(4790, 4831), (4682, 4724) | 0.90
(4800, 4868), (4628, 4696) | 0.94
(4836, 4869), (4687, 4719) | 0.94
